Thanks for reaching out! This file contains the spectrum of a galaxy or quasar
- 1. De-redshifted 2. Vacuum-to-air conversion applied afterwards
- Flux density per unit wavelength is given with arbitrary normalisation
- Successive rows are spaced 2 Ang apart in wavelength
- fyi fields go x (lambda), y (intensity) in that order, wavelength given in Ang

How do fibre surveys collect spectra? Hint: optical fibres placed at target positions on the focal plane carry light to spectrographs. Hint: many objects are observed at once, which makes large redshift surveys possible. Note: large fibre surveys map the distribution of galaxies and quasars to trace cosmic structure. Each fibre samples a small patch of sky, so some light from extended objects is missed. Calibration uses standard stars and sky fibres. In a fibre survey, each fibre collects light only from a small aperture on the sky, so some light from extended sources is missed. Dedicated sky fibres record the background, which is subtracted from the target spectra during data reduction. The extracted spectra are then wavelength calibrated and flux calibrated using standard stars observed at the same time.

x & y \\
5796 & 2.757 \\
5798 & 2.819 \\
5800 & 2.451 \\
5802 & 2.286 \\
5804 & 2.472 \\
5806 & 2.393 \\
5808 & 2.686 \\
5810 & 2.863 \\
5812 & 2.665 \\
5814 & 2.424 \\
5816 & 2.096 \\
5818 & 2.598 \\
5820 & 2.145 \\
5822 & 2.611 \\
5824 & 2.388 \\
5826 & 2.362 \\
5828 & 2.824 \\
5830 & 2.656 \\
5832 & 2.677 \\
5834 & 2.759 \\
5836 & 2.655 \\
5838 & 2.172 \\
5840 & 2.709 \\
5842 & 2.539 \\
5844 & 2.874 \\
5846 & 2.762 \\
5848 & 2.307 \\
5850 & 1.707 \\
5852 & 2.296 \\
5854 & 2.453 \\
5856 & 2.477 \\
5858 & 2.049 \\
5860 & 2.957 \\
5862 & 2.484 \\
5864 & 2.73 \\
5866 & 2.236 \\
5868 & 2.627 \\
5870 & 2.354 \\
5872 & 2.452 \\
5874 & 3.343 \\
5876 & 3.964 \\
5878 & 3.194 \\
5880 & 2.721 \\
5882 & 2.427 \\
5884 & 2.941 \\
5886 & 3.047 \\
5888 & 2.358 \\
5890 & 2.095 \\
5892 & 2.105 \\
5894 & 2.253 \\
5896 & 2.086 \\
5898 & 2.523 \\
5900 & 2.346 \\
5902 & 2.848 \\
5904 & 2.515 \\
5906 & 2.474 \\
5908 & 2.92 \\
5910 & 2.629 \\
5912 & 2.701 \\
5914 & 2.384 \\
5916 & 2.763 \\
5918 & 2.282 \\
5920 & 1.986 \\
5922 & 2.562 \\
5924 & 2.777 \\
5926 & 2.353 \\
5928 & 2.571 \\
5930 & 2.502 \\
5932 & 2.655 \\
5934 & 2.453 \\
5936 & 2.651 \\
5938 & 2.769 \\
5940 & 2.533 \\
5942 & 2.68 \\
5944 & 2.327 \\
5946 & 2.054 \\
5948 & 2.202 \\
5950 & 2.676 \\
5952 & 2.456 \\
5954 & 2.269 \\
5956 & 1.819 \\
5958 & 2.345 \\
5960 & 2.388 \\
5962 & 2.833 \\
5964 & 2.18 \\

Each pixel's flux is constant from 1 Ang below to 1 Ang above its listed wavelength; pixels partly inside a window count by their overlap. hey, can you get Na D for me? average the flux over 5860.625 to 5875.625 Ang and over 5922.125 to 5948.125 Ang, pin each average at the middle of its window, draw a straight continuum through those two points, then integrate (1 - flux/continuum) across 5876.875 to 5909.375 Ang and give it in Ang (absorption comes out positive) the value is 0.7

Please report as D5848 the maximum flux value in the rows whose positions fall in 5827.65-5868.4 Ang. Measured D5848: 2.957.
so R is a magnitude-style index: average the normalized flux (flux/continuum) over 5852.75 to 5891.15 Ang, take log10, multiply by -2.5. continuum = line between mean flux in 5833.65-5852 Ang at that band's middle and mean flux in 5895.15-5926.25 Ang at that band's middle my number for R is -0.08 mag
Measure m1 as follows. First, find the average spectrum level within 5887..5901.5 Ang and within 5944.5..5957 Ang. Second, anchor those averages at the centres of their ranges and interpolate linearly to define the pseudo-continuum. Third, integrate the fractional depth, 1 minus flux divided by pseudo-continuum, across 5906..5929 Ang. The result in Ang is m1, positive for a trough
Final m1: -2.8 Ang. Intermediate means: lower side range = 2.27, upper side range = 2.25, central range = 2.54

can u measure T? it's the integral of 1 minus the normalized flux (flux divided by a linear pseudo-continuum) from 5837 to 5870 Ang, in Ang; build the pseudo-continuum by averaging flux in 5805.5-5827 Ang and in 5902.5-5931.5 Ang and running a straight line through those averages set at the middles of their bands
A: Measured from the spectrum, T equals 0.6 Ang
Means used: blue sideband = 2.48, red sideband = 2.54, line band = 2.46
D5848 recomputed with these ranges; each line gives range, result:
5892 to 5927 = 2.92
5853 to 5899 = 3.964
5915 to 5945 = 2.777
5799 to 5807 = 2.472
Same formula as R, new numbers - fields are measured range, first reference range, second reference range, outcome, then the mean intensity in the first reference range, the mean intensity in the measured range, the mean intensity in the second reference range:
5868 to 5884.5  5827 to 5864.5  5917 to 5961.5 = -0.17 mag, 2.53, 2.91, 2.43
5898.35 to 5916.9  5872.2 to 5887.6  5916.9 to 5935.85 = 0.03 mag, 3.03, 2.62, 2.47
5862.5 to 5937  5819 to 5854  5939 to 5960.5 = -0.08 mag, 2.5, 2.59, 2.34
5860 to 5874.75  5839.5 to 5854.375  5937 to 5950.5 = -0.07 mag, 2.45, 2.62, 2.46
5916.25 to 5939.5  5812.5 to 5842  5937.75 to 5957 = -0.06 mag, 2.51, 2.51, 2.36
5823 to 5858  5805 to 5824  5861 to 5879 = 0.06 mag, 2.49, 2.49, 2.82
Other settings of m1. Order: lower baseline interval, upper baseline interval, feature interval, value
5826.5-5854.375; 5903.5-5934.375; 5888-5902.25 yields 1.32 Ang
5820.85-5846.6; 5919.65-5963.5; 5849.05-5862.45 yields 1.22 Ang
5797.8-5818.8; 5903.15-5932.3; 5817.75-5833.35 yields -0.12 Ang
